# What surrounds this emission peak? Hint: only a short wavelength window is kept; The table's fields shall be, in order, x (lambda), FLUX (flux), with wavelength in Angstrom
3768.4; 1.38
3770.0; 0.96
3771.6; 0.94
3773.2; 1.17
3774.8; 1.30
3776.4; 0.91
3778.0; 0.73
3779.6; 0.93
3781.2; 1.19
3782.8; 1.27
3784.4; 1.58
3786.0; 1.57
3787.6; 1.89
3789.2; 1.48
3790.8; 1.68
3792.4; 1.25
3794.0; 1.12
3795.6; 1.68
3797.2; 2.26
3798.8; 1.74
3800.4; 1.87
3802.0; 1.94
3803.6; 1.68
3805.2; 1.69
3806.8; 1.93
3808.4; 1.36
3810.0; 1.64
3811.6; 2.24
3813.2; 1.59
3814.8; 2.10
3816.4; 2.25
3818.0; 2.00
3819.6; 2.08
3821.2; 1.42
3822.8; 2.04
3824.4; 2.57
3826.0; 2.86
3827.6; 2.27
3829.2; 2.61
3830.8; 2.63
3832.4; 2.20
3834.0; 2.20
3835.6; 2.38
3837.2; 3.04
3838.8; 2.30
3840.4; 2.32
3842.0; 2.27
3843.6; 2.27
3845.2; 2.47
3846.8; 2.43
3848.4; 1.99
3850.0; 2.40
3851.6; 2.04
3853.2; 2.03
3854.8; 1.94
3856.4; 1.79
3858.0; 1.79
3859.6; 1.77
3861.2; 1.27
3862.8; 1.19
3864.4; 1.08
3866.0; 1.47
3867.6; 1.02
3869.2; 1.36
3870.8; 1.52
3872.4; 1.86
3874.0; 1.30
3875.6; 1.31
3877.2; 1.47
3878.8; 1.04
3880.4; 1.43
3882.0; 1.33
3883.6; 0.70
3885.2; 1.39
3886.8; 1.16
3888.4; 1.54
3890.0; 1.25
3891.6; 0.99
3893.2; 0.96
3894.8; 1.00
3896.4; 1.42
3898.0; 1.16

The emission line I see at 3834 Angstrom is C IV 1549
